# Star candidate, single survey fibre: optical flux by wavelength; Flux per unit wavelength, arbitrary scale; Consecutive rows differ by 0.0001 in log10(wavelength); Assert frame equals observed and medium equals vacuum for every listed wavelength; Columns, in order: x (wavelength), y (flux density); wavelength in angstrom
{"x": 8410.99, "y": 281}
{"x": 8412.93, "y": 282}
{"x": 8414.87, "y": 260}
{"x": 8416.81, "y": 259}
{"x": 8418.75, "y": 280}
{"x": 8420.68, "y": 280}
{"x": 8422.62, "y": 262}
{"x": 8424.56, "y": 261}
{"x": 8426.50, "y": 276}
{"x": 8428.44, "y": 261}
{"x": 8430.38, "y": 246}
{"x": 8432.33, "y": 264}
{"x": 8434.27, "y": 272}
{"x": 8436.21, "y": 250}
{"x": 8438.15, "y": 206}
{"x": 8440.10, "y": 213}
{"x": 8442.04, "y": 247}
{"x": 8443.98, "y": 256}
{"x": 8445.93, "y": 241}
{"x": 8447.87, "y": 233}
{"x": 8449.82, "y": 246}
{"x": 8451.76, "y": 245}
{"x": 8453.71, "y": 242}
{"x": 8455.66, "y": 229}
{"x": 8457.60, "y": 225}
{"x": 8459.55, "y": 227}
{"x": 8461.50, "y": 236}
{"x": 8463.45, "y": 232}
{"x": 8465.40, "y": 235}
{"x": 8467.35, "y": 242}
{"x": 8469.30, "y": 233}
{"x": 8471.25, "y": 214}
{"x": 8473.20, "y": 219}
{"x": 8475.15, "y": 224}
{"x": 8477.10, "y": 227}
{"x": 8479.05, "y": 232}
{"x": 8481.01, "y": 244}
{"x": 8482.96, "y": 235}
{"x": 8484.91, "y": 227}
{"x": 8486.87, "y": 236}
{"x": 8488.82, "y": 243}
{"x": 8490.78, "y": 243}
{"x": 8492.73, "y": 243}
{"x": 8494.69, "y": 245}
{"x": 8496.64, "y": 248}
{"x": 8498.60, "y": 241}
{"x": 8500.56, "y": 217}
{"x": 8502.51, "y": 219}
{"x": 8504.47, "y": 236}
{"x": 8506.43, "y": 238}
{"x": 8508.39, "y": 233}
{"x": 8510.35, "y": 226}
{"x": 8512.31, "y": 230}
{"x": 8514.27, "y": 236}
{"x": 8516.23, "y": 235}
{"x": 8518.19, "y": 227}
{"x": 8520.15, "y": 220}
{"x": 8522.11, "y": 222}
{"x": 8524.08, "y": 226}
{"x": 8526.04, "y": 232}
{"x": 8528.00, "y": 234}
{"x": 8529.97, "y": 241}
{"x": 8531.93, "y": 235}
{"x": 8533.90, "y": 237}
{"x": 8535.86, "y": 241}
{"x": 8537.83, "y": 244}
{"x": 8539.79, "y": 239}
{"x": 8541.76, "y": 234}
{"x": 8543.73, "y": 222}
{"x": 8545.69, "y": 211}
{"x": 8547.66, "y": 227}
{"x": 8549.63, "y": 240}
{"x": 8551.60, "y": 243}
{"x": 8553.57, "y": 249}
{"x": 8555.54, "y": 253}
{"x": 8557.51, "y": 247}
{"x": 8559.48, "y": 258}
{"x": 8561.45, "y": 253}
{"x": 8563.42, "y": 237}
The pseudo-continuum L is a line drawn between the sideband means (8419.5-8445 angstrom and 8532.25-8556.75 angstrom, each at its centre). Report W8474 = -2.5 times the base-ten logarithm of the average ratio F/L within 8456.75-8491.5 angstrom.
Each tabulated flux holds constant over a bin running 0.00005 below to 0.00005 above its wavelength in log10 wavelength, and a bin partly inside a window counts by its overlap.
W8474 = 0.07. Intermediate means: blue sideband 254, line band 232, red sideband 237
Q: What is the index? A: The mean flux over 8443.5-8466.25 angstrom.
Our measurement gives 237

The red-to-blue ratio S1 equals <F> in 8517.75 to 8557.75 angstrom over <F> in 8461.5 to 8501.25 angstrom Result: 1.0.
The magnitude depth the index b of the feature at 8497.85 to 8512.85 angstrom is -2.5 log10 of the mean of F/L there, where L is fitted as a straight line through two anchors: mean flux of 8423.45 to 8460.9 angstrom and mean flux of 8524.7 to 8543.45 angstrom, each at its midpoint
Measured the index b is 0.04 mag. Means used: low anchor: 244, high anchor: 237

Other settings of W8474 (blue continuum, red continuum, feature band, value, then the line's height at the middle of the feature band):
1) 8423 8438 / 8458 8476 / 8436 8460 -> 0.04 mag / 244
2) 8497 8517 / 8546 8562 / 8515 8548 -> 0.03 mag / 238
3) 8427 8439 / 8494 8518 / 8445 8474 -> 0.05 mag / 245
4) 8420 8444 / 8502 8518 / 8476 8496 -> 0.00 mag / 238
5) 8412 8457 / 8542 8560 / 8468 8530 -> 0.06 mag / 245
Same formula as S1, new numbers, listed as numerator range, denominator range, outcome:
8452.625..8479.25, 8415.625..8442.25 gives 0.90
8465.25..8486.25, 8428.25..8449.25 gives 0.94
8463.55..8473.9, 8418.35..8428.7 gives 0.85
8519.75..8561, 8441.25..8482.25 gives 1.01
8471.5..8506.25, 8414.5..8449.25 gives 0.92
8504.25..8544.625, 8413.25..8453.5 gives 0.92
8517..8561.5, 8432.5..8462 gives 0.99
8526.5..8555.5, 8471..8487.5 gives 1.03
